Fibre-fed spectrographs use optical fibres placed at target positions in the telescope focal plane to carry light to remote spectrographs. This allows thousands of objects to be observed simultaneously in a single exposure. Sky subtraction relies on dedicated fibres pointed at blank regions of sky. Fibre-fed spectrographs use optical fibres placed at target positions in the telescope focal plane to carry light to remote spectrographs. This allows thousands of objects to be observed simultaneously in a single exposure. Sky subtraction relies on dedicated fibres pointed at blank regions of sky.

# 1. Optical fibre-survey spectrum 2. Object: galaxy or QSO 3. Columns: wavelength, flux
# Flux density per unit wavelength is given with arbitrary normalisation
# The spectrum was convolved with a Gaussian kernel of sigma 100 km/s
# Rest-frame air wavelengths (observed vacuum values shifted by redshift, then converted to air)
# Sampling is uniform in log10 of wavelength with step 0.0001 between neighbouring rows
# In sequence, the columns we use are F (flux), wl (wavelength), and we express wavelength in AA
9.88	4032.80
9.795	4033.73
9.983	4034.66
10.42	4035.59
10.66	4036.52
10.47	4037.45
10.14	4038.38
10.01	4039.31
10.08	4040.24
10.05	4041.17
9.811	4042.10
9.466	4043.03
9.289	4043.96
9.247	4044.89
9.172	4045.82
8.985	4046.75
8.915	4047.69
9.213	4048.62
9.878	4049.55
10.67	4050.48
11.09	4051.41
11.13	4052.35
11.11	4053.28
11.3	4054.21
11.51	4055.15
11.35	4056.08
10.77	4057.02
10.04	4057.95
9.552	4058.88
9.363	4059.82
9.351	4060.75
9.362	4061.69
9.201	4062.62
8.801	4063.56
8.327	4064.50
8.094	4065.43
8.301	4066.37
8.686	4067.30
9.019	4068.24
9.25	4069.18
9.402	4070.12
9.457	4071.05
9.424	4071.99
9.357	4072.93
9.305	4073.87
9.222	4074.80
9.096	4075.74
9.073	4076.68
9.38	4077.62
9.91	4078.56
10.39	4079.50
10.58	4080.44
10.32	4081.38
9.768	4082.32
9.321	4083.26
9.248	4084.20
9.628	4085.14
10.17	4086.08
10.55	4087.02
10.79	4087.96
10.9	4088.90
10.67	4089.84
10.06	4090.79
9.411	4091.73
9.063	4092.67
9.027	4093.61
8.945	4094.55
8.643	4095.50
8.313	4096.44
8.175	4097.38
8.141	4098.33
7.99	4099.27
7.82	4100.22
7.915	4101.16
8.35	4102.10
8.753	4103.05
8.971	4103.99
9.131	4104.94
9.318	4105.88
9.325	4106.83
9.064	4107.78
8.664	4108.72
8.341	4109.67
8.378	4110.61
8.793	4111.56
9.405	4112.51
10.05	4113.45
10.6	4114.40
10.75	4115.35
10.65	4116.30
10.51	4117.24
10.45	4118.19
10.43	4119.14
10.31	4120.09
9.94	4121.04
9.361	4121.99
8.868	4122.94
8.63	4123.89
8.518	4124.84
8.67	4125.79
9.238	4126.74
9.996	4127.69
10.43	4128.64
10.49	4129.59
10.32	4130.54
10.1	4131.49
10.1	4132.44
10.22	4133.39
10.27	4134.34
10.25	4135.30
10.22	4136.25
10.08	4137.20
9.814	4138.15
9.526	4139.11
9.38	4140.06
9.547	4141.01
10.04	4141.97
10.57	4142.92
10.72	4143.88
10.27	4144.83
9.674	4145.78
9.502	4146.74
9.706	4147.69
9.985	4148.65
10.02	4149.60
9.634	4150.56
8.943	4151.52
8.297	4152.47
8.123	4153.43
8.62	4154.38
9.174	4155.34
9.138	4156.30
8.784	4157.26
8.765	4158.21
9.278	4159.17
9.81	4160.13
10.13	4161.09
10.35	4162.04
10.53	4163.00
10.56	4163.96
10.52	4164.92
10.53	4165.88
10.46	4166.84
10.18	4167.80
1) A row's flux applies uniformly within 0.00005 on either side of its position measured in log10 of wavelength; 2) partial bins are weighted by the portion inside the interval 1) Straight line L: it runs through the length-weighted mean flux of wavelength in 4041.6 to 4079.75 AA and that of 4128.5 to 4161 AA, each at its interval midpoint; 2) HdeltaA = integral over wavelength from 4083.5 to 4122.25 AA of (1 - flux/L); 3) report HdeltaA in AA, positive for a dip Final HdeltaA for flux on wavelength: 1.1 AA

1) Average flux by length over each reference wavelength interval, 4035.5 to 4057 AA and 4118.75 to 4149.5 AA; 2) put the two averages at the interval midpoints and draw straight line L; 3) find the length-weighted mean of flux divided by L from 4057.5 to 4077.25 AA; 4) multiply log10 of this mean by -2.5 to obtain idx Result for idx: 0.110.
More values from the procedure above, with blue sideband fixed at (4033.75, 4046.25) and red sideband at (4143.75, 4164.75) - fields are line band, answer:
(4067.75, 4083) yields 0.03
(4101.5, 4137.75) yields 0.00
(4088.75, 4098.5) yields 0.06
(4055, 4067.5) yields 0.04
